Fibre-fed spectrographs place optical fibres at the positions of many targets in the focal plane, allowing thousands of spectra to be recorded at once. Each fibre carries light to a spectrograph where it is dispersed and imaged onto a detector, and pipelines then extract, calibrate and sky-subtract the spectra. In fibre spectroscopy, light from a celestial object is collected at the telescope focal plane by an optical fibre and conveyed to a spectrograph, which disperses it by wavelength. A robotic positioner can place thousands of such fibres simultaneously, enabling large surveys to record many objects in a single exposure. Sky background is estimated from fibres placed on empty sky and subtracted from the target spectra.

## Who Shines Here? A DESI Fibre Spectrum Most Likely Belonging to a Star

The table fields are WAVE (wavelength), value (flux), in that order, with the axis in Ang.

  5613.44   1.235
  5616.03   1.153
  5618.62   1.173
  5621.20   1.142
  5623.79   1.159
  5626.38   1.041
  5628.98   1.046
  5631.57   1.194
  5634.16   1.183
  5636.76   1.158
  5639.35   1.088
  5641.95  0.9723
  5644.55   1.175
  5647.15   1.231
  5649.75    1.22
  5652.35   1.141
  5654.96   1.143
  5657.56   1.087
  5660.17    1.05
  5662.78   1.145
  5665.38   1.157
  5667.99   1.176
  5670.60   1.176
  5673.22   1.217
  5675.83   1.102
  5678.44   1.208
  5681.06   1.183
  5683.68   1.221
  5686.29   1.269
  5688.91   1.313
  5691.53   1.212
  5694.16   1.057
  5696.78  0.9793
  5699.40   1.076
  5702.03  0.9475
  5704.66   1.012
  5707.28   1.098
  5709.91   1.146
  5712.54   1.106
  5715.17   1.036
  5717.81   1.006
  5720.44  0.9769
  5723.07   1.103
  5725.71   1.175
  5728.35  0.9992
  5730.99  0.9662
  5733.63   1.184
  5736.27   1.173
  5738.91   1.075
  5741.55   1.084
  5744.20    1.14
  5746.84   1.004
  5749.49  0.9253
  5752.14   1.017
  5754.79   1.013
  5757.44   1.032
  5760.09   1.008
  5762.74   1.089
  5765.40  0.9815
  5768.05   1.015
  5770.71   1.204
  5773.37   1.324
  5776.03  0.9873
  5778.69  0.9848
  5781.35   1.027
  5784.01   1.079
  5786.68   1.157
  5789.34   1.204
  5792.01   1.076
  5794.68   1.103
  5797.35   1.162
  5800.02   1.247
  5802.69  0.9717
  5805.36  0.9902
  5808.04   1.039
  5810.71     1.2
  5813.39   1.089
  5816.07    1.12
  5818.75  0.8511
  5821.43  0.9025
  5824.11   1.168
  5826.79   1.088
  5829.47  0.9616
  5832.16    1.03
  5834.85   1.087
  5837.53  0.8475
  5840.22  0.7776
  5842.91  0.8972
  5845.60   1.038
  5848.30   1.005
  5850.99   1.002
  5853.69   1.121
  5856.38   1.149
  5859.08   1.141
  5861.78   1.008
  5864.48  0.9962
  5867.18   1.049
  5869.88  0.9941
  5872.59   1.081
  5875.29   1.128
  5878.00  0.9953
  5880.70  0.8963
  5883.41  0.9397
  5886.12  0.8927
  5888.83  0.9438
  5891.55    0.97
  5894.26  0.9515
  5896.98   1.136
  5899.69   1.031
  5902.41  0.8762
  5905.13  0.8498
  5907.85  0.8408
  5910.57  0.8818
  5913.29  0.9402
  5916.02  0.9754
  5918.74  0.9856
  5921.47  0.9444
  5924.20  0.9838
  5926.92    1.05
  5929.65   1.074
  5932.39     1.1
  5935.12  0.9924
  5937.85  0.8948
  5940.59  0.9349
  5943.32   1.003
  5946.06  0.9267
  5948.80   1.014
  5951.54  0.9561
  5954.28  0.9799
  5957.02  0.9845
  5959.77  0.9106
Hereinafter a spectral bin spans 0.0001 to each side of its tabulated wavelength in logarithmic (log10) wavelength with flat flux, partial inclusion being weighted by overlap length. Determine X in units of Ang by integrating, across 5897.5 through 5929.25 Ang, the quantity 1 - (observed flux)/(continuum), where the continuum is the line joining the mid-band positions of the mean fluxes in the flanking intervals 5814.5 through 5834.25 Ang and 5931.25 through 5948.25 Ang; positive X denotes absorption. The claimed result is 1.13 Ang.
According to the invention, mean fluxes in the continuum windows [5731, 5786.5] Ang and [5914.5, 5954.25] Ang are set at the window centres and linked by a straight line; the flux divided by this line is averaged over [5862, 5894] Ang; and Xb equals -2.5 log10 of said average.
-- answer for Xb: 0.03 mag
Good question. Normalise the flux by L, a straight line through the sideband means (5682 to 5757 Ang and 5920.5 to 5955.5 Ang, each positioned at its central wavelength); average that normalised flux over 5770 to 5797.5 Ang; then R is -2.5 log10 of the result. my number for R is -0.06 mag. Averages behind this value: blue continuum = 1.08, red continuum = 0.989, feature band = 1.11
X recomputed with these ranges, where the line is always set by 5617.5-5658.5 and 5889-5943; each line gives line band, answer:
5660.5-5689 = -1.9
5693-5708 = 1.0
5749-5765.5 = 0.7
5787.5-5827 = -1.8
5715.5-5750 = 0.4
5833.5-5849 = 1.1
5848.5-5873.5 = -1.4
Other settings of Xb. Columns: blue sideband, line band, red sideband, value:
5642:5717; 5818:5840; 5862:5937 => 0.05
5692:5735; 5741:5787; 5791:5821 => 0.01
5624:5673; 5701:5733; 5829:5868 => 0.04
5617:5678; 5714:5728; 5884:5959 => 0.04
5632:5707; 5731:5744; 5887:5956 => -0.02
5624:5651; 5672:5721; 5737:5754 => -0.03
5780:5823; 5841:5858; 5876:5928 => -0.01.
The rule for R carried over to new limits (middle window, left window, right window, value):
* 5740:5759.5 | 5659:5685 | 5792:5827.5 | 0.08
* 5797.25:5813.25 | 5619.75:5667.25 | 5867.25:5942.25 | -0.06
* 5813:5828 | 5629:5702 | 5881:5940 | 0.00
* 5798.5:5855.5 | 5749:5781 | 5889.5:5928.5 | -0.01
